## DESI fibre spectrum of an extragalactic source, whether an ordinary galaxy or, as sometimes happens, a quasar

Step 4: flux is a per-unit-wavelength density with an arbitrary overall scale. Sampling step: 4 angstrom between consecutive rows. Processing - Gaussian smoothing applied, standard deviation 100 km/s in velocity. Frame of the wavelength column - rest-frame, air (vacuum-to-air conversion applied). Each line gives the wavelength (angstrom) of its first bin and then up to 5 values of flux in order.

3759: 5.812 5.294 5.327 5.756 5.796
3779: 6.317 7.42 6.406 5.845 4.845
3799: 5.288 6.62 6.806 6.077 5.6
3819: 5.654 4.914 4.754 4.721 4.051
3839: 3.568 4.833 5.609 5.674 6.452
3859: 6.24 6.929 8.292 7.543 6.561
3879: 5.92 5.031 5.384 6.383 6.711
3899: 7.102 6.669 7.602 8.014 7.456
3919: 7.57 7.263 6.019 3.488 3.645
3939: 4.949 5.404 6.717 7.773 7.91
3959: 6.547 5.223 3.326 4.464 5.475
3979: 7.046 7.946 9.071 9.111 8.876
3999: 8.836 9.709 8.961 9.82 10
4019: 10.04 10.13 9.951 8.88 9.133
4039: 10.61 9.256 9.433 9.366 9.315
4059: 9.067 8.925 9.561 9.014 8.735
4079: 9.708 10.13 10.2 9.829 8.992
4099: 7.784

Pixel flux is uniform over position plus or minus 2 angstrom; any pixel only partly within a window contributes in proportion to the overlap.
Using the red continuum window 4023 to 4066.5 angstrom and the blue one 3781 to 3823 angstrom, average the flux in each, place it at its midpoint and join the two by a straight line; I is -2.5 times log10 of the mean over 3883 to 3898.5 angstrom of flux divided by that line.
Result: 0.19 mag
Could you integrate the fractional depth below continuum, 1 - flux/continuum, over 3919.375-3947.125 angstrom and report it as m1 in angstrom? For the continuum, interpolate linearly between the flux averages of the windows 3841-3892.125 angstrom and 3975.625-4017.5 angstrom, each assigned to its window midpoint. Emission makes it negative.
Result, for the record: 7.9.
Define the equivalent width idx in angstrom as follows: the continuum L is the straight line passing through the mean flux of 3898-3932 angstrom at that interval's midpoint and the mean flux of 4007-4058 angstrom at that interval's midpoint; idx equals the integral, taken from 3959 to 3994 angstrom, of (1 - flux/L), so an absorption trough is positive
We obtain 7.69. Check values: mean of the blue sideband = 6.89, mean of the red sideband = 9.62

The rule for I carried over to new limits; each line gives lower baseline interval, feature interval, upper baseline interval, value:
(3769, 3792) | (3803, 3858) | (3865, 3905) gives 0.20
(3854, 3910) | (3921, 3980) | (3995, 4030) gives 0.40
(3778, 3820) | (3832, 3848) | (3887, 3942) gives 0.35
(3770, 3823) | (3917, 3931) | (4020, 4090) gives 0.19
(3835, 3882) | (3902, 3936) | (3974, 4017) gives 0.11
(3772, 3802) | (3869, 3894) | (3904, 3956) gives 0.02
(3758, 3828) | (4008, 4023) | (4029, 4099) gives -0.14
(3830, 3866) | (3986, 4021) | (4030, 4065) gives -0.11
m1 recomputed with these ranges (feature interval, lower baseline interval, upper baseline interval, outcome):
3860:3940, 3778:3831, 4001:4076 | 9.2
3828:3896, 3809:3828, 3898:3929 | 4.6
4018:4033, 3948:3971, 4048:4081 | -3.2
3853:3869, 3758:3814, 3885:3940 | -2.1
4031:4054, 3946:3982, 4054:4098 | -3.0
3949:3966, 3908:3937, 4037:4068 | 1.0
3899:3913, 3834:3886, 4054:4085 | -1.5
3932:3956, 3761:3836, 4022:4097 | 6.0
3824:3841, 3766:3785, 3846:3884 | 5.5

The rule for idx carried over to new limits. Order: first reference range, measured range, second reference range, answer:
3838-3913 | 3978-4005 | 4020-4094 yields -1.1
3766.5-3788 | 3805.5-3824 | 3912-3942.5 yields 0.9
